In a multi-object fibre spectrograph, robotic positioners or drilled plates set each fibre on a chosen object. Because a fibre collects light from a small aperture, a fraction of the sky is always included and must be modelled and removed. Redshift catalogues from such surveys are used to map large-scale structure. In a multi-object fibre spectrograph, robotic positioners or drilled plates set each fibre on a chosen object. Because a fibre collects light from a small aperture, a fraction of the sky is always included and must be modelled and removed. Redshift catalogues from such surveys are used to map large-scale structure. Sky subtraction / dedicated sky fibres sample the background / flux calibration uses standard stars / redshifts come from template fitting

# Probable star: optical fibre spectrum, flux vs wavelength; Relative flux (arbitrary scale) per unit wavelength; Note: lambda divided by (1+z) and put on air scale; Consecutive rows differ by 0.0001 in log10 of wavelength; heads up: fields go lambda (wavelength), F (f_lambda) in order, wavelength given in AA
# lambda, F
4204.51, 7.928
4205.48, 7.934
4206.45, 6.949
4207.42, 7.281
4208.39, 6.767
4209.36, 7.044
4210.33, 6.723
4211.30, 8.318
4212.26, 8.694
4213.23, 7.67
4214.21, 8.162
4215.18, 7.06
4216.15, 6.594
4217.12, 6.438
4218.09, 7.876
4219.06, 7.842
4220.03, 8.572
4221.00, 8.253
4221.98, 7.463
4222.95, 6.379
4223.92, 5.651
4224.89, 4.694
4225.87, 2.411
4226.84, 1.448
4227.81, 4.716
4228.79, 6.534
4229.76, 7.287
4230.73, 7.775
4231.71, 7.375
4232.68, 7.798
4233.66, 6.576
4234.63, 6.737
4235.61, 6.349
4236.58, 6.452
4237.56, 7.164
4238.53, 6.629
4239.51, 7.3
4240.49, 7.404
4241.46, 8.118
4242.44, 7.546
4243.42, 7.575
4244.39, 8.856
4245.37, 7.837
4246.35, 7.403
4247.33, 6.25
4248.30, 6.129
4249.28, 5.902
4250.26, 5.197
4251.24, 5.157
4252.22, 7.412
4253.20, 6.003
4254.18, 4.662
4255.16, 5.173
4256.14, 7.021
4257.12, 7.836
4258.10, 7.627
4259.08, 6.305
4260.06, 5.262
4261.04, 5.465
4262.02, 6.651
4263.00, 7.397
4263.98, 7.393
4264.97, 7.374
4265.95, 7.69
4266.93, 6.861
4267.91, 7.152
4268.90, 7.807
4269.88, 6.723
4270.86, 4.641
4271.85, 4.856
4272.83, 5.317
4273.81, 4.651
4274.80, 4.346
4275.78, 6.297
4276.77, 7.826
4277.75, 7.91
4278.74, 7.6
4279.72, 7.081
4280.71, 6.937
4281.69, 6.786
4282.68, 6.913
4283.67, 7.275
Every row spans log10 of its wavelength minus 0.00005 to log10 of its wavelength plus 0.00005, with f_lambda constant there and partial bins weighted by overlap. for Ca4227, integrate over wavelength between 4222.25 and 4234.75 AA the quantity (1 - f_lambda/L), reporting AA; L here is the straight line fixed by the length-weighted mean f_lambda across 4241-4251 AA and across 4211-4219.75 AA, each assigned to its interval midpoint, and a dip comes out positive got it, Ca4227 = 2.7 AA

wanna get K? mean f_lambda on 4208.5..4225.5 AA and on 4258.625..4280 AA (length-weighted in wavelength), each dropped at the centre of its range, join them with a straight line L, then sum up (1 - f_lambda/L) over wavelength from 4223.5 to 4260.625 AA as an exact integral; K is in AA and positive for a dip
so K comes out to 2.39 AA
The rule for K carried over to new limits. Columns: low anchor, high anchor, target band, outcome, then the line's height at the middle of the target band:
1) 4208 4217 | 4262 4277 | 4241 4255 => 0.2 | 6.78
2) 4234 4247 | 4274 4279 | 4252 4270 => 0.5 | 6.92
